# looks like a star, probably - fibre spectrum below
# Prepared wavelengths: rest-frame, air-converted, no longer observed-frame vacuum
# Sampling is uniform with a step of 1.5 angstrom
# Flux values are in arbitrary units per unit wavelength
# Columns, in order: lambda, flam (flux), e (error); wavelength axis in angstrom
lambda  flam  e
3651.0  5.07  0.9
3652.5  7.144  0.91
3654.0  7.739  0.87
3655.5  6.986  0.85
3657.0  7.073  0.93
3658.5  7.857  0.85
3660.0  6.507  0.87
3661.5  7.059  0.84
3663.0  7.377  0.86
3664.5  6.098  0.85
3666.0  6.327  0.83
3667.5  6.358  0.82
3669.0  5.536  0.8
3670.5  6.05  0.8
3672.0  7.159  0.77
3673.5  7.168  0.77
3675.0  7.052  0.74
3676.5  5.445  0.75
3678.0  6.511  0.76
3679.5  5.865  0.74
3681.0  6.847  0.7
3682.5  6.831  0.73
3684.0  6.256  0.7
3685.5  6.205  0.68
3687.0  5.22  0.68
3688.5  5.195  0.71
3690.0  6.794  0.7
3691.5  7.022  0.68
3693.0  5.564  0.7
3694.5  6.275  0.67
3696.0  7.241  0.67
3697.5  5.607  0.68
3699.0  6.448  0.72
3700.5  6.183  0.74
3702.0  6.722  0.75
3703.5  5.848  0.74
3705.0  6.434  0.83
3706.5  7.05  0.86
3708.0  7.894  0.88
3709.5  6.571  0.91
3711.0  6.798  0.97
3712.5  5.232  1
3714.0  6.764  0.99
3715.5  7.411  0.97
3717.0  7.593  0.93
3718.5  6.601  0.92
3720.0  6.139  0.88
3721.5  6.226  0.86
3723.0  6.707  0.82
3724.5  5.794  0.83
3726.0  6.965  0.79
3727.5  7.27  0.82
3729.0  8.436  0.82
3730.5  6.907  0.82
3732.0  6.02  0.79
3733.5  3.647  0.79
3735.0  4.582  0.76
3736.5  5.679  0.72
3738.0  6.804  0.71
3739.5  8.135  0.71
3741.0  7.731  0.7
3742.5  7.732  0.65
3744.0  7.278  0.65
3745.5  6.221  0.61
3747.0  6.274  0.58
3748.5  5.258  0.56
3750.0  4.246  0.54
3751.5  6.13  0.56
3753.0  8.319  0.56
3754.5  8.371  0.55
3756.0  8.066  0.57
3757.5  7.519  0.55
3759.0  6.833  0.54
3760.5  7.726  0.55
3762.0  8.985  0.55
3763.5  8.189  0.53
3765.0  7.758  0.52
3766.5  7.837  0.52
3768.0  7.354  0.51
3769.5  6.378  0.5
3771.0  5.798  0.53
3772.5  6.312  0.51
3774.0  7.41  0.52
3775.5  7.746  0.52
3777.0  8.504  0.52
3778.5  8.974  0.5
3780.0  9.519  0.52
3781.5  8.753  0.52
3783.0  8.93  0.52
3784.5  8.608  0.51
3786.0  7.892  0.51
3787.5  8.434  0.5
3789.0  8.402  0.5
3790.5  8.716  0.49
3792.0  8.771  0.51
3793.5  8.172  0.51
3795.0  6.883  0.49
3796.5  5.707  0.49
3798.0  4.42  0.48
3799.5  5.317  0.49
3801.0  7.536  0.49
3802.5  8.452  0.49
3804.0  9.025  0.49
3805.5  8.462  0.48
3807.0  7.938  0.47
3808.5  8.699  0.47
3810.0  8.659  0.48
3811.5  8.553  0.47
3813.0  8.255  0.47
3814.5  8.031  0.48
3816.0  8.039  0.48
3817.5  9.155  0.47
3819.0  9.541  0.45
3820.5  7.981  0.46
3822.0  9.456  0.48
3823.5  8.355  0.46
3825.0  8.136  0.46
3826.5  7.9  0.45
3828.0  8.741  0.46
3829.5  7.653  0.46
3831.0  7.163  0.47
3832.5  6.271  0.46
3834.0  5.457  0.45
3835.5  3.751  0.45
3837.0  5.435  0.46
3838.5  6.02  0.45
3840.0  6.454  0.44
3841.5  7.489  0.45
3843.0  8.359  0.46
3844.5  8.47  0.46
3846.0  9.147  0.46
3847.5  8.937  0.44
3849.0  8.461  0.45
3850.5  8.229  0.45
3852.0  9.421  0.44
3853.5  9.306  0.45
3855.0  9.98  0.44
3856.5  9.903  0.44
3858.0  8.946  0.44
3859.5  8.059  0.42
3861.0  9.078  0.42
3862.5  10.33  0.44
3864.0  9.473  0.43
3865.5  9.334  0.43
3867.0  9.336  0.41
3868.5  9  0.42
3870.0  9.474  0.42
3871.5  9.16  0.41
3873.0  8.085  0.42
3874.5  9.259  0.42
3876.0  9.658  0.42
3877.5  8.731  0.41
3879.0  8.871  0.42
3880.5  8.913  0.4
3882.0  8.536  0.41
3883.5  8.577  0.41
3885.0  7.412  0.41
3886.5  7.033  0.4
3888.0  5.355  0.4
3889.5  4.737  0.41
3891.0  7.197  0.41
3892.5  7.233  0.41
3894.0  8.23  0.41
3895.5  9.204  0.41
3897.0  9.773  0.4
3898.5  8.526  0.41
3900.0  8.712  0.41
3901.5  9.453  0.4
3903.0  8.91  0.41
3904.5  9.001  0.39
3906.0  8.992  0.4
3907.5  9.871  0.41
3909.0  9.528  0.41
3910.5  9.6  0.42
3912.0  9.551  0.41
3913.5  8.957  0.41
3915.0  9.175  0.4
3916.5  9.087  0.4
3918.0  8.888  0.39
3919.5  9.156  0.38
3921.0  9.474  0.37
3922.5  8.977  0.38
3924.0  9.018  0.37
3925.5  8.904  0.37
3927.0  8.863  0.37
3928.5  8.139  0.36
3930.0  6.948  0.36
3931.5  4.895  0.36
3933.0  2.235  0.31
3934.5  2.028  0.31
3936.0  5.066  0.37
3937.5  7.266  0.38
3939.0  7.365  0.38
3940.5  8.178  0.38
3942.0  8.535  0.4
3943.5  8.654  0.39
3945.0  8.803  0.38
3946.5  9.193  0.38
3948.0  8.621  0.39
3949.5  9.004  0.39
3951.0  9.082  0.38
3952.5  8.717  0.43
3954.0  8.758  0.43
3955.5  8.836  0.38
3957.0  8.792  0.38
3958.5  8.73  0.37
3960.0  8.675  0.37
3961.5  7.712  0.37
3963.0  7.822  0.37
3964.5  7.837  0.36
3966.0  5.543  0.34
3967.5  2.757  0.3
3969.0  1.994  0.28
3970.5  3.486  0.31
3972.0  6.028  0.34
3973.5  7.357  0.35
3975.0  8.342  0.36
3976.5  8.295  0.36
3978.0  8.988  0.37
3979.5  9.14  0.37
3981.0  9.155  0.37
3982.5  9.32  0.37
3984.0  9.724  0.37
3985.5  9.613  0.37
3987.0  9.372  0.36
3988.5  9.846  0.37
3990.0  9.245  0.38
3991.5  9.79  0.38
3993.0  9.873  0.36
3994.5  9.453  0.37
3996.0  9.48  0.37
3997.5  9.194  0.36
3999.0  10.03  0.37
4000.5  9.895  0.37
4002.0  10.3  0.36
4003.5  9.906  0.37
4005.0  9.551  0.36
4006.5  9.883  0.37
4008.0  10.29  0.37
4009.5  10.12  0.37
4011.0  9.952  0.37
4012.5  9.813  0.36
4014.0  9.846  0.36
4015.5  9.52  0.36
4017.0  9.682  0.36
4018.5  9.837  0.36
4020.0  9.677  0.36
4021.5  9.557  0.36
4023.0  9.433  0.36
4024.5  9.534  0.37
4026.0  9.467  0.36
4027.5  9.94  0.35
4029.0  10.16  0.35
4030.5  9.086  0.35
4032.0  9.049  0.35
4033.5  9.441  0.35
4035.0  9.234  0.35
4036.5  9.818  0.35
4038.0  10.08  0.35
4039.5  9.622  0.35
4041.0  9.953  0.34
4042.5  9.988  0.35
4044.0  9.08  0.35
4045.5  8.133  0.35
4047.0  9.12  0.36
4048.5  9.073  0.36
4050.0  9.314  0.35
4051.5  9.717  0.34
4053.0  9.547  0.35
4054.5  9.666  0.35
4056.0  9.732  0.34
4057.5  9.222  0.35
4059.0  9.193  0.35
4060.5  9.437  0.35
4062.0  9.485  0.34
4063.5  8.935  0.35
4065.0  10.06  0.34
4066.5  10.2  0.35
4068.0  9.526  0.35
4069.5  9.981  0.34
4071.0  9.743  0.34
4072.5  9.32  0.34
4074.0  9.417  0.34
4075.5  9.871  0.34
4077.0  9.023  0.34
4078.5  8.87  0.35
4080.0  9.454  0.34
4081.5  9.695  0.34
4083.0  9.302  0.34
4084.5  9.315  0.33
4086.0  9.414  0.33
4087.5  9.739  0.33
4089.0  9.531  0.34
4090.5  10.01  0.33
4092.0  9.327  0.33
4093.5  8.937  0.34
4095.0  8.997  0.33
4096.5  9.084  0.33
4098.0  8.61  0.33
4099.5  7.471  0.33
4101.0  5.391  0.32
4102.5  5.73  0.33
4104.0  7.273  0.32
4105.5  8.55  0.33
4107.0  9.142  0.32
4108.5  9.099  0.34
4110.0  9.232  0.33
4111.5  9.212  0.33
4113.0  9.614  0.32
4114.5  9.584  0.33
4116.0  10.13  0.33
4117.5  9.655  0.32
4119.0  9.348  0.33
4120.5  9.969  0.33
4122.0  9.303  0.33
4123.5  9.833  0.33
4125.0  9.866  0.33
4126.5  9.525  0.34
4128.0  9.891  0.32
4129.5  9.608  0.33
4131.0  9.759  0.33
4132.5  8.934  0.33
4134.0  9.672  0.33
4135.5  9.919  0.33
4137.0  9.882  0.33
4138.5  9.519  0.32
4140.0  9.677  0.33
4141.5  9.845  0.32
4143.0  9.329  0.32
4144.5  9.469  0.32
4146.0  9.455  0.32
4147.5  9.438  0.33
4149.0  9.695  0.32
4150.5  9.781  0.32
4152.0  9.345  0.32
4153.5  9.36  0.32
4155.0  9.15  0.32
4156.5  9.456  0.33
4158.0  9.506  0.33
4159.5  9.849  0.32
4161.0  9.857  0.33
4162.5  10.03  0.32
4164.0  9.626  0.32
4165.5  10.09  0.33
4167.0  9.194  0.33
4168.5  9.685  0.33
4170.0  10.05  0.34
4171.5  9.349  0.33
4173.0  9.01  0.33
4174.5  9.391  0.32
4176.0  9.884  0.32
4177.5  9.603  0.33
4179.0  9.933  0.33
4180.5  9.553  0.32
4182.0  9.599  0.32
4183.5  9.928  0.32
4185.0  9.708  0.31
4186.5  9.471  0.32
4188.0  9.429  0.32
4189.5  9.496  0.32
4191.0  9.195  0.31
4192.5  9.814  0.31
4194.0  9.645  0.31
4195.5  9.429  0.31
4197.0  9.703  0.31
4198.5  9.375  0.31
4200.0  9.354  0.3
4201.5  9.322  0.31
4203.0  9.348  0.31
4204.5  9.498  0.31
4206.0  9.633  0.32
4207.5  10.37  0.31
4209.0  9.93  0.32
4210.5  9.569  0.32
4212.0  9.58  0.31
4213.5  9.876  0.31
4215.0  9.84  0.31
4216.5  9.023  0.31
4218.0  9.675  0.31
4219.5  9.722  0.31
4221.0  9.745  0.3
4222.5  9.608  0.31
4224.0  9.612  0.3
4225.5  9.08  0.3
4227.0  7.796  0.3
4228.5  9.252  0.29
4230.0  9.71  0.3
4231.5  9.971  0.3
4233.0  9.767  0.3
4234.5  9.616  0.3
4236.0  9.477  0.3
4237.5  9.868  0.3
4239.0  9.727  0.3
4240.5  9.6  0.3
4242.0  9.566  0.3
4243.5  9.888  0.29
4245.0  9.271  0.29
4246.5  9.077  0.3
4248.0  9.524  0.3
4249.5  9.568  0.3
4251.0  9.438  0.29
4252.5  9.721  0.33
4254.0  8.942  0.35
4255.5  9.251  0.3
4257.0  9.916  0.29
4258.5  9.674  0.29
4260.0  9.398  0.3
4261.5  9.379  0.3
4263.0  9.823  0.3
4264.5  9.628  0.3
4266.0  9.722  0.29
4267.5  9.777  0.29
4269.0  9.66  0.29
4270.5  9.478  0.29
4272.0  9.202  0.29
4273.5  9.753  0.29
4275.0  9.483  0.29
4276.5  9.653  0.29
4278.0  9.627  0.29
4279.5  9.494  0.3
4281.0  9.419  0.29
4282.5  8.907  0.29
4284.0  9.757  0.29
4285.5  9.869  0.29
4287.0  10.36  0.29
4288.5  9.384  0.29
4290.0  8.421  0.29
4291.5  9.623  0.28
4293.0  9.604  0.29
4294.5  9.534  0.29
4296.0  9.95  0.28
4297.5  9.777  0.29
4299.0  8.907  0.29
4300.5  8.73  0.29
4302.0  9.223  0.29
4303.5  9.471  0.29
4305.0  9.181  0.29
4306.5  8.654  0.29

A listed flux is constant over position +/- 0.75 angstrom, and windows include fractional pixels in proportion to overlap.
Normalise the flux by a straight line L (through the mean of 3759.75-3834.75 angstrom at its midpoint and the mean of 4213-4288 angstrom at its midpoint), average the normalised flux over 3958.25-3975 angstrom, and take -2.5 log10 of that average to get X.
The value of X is 0.34 mag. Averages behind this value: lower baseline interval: 7.9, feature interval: 6.2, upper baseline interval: 9.54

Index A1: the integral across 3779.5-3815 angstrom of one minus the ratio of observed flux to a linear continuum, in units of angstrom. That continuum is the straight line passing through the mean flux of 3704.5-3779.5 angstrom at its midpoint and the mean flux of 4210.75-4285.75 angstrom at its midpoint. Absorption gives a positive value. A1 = -3.8 angstrom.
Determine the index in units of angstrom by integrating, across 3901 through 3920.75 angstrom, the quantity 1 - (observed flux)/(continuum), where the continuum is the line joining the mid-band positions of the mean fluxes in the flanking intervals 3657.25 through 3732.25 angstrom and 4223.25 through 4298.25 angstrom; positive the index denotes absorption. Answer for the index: -4.01 angstrom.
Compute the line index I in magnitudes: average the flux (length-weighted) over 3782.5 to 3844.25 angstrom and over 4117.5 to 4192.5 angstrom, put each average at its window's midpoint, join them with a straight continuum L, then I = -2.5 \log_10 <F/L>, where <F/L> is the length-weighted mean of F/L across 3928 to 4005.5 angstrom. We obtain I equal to 0.08 mag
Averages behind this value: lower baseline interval 7.69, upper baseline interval 9.6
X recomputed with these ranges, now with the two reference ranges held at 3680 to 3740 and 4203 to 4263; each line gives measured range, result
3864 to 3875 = -0.229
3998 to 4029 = -0.190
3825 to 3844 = 0.058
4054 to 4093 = -0.110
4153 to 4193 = -0.048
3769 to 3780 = -0.099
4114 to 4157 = -0.075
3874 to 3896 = -0.060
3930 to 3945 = 0.247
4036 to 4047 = -0.132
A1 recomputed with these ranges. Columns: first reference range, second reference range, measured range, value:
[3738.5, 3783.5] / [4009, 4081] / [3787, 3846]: 1.50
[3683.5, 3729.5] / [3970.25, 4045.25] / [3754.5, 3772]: -1.14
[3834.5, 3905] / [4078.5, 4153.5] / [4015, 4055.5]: -2.57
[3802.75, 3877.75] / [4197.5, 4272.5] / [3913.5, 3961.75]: 3.62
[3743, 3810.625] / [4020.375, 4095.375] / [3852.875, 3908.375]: -2.84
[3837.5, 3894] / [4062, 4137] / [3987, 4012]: -2.54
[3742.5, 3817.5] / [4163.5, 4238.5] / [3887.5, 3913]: -0.94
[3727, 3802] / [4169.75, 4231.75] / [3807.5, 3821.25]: -1.87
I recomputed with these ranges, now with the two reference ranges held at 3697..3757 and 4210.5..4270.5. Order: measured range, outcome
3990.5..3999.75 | -0.183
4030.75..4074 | -0.124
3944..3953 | -0.134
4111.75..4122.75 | -0.095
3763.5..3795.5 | -0.155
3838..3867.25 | -0.192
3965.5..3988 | 0.102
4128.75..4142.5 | -0.082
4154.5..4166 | -0.072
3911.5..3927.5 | -0.180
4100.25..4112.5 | 0.102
